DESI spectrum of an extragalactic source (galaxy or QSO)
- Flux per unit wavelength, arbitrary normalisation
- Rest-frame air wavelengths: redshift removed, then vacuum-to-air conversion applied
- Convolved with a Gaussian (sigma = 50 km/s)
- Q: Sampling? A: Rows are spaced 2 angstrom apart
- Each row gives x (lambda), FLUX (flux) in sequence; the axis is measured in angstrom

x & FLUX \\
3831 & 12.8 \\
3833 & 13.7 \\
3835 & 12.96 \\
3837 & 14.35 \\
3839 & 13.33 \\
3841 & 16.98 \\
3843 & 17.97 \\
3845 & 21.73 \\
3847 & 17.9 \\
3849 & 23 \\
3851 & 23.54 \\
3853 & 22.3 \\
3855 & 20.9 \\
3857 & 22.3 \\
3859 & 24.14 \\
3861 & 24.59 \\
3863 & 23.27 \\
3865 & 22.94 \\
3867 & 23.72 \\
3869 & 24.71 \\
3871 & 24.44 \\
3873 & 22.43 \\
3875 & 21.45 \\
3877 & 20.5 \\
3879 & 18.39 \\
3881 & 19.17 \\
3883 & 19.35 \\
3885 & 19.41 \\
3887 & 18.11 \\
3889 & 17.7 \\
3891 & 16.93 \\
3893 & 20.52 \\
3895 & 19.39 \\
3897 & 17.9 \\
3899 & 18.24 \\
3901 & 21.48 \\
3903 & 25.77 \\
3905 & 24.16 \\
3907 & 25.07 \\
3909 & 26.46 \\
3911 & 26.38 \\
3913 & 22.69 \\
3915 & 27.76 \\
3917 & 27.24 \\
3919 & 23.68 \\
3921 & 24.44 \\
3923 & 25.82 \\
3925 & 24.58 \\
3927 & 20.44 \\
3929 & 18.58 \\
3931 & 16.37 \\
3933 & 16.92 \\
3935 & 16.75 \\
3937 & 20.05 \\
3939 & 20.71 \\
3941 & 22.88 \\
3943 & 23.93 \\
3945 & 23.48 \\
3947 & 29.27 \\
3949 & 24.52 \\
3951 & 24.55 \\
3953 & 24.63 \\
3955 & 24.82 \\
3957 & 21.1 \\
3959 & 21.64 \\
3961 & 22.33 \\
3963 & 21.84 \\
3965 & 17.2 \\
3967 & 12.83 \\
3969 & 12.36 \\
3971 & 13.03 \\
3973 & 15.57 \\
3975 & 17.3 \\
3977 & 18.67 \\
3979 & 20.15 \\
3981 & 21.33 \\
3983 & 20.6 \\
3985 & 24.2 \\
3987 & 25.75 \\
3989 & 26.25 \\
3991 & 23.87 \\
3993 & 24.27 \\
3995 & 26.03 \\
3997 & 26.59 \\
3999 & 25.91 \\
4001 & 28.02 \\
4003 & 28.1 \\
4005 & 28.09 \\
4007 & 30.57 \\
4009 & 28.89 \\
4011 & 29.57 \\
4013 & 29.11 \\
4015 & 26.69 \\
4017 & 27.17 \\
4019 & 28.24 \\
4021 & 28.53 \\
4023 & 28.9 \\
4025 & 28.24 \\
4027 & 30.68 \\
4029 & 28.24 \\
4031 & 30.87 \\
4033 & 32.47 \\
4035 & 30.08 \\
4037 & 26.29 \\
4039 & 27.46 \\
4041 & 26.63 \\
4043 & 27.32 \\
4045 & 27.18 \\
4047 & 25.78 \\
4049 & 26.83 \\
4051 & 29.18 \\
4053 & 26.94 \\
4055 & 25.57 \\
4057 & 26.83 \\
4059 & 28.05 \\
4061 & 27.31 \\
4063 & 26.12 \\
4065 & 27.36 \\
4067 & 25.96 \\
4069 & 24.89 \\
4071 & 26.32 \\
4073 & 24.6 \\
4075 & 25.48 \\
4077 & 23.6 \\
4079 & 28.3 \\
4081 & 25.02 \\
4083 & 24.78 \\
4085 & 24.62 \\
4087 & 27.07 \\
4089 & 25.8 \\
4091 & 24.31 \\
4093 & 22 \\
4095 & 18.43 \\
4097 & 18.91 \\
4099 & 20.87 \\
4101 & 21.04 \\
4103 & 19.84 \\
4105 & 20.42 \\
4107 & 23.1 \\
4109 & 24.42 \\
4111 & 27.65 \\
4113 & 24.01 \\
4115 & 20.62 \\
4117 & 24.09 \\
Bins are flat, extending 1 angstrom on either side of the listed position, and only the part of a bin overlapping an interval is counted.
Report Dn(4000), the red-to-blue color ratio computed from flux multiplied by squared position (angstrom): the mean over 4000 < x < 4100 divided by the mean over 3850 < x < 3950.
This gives 1.3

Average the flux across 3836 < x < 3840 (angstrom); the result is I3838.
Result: 13.8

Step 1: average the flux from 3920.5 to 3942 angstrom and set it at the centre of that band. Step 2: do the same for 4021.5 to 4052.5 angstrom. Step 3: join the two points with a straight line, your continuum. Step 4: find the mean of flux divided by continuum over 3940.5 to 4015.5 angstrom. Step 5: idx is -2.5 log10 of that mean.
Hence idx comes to 0.04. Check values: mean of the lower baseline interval 20.6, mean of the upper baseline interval 28.4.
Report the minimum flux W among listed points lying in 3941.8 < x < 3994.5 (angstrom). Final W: 12.36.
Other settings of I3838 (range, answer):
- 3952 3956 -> 24.7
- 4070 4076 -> 25.5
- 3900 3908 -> 24.1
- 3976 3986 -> 21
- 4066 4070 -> 25.4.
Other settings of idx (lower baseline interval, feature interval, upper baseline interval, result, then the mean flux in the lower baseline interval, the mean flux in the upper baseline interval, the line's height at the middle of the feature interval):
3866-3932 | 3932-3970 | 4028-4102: 0.10 mag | 21.9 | 25.9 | 23.2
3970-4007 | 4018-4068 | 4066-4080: -0.13 mag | 23.2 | 25.6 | 24.7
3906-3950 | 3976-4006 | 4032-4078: 0.02 mag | 23.1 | 26.9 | 25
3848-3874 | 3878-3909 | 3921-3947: 0.10 mag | 23.3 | 21.3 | 22.4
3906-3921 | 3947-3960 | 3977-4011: 0.07 mag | 25.5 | 25.5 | 25.5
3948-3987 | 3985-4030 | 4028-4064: -0.15 mag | 20.1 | 27.7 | 24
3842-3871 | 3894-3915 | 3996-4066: 0.05 mag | 22.4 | 28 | 24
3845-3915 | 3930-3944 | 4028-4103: 0.17 mag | 21.8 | 25.8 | 23.1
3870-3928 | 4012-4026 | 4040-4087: -0.12 mag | 22.1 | 26.3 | 25.2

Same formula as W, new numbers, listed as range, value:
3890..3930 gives 16.93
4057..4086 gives 23.6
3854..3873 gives 20.9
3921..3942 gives 16.37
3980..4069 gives 20.6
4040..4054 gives 25.78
